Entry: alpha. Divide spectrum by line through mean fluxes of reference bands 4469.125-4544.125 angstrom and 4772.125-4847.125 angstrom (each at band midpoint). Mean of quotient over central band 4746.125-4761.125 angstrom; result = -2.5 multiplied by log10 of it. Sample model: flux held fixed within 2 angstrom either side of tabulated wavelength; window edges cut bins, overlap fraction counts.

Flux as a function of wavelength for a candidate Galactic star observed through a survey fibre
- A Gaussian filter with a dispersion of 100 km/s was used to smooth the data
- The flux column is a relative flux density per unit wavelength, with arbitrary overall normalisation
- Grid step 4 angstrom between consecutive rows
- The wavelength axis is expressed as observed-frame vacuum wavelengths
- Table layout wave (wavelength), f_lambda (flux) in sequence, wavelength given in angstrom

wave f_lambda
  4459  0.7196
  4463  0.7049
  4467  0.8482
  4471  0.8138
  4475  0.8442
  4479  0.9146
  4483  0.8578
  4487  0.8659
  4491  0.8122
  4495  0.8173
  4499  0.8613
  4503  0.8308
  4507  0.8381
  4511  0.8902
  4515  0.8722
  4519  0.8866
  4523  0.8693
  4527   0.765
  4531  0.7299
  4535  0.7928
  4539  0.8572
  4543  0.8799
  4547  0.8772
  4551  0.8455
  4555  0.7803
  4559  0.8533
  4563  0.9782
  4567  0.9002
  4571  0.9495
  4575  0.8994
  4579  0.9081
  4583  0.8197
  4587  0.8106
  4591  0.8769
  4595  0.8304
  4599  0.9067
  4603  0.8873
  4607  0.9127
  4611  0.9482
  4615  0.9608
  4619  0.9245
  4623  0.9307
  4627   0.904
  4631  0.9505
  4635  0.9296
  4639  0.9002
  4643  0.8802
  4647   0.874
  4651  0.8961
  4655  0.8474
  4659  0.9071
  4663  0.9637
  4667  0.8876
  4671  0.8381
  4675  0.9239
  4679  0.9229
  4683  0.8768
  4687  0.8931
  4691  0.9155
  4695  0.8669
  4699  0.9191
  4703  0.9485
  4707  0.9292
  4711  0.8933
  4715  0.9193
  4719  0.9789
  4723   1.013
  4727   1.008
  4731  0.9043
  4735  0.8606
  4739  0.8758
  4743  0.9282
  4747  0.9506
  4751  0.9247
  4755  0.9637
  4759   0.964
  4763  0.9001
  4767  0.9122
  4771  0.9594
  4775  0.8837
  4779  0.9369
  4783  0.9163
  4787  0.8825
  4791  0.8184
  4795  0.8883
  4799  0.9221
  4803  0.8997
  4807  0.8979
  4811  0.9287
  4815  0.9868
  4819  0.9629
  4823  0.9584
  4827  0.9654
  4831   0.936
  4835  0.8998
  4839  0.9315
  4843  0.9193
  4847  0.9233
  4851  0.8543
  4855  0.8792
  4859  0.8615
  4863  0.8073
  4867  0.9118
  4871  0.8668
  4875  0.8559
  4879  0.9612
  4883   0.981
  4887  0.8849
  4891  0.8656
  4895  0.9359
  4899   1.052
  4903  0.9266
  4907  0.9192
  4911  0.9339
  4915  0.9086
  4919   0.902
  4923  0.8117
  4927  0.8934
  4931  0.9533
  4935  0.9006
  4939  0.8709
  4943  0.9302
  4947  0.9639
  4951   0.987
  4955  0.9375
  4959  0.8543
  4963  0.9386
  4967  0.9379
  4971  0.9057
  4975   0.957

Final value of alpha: -0.05 mag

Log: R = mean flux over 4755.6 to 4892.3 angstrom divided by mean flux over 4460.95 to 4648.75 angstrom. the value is 1.0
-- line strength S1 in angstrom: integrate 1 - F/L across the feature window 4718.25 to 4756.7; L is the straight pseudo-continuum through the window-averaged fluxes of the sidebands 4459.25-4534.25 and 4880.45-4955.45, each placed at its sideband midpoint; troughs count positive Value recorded -2.40 angstrom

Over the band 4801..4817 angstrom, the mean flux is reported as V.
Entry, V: 0.928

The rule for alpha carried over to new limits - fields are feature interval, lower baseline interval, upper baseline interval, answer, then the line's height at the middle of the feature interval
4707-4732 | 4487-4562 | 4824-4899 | -0.09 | 0.878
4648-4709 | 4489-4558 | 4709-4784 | 0.00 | 0.902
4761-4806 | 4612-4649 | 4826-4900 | 0.01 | 0.911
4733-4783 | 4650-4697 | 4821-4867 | -0.03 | 0.899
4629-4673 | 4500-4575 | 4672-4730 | 0.01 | 0.906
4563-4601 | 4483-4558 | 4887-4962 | -0.04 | 0.85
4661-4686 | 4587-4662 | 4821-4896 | 0.00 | 0.903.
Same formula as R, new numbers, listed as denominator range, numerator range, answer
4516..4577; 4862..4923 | 1.06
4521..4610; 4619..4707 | 1.05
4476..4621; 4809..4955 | 1.06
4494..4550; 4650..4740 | 1.09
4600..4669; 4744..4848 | 1.01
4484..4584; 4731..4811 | 1.06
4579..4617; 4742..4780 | 1.05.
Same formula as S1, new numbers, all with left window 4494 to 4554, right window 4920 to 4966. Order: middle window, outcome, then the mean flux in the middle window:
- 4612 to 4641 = -2.41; 0.929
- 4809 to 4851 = -2.05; 0.937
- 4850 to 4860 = 0.35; 0.866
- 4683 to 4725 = -2.58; 0.925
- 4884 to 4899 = -0.30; 0.922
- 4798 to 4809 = -0.20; 0.905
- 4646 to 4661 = -0.33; 0.882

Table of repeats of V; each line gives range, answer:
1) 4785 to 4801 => 0.878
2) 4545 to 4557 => 0.834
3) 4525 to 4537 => 0.763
